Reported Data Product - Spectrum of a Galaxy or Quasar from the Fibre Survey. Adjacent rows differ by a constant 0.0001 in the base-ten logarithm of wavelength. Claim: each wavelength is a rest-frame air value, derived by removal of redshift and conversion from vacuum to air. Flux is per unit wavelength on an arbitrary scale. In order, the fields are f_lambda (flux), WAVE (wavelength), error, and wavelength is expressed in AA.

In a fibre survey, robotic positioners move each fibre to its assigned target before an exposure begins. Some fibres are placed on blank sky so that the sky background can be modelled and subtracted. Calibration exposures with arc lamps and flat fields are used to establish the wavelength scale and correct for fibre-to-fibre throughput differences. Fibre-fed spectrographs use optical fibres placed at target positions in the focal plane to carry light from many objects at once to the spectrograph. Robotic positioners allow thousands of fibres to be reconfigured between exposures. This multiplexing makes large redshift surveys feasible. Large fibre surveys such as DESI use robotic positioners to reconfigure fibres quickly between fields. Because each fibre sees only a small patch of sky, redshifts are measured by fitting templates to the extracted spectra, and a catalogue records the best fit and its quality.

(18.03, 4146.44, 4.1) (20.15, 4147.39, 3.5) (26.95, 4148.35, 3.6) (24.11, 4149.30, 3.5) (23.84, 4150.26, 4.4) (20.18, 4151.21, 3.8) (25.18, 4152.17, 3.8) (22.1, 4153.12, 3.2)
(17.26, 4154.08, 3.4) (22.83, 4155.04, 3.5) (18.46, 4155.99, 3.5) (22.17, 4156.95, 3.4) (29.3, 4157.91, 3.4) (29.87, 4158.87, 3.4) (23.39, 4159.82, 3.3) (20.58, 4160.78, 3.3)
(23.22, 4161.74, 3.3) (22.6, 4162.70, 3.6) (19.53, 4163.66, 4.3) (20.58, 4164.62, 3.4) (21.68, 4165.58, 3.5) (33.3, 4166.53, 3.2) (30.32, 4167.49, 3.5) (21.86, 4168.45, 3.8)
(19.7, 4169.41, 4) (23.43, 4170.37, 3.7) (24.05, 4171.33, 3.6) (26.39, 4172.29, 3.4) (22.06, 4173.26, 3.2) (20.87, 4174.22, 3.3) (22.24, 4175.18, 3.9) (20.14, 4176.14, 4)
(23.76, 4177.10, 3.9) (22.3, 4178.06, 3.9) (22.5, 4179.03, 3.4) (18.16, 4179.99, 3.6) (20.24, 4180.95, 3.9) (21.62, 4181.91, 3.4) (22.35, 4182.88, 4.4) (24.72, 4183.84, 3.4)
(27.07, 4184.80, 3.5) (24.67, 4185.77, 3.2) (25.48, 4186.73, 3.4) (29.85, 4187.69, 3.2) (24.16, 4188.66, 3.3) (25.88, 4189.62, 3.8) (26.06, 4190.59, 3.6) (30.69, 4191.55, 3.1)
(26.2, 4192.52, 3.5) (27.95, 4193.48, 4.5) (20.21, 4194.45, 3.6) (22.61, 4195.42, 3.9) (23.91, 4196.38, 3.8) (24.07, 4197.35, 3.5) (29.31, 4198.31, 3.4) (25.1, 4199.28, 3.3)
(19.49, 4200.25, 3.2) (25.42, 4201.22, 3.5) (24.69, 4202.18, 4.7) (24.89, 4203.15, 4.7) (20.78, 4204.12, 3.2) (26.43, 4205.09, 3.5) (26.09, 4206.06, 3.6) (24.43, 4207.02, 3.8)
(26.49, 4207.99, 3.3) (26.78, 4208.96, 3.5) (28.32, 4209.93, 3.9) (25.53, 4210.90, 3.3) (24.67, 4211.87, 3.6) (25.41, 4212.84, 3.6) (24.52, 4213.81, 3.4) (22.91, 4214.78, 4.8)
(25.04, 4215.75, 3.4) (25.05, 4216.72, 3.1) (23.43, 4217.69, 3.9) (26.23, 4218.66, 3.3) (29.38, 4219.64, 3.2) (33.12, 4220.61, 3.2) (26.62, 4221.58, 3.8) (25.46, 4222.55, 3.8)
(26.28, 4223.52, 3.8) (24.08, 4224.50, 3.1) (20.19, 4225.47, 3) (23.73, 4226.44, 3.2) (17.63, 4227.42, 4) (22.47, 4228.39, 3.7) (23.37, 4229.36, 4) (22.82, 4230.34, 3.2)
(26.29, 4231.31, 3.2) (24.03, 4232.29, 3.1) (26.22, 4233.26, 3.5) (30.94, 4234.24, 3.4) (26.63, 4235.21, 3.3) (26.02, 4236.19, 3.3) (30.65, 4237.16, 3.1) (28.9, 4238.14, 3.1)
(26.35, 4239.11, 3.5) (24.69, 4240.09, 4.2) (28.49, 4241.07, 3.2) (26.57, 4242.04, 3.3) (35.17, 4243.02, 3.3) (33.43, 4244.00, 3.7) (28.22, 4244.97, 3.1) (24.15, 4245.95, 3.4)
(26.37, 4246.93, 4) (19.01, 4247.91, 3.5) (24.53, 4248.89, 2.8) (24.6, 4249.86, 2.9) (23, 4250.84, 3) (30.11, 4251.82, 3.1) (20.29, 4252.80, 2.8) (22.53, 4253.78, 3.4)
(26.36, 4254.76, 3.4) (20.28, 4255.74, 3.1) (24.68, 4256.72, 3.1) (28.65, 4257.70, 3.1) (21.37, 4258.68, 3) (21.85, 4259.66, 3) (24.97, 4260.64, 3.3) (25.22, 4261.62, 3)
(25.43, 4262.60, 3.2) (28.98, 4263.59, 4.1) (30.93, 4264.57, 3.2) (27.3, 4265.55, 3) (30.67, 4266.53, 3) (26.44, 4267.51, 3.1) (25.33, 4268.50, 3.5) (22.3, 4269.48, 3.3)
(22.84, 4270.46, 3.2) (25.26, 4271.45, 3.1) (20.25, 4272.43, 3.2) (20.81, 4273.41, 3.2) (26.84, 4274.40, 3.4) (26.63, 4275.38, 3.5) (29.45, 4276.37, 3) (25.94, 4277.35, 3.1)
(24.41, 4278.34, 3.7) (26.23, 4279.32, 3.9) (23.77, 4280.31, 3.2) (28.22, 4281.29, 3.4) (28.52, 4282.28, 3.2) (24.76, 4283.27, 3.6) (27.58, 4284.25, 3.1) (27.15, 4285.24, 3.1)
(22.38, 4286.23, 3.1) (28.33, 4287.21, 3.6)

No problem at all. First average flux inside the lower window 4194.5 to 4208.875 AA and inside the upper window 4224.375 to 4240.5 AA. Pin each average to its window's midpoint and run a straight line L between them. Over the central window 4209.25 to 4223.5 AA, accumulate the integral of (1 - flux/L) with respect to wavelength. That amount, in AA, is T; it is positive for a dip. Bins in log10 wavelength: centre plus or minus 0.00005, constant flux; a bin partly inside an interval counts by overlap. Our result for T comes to -0.8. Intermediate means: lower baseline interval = 24.5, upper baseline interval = 25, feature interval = 26.1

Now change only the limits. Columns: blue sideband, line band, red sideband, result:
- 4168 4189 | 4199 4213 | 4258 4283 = -0.7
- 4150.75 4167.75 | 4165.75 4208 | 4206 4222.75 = 0.7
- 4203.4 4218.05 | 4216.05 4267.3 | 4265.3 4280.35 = -1.3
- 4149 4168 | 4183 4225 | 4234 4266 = -1.1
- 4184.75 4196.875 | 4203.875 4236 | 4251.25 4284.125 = 0.4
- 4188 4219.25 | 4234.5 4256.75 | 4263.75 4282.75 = -0.5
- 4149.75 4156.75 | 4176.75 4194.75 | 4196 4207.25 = -0.7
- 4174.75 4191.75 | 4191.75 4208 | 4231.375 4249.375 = 0.1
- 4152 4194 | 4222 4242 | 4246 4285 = -0.5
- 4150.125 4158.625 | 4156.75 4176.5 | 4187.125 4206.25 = -0.4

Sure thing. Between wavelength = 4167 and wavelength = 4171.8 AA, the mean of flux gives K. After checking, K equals 23.9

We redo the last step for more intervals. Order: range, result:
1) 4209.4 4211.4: 26.9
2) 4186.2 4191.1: 26.3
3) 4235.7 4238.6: 28.5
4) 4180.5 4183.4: 21.5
